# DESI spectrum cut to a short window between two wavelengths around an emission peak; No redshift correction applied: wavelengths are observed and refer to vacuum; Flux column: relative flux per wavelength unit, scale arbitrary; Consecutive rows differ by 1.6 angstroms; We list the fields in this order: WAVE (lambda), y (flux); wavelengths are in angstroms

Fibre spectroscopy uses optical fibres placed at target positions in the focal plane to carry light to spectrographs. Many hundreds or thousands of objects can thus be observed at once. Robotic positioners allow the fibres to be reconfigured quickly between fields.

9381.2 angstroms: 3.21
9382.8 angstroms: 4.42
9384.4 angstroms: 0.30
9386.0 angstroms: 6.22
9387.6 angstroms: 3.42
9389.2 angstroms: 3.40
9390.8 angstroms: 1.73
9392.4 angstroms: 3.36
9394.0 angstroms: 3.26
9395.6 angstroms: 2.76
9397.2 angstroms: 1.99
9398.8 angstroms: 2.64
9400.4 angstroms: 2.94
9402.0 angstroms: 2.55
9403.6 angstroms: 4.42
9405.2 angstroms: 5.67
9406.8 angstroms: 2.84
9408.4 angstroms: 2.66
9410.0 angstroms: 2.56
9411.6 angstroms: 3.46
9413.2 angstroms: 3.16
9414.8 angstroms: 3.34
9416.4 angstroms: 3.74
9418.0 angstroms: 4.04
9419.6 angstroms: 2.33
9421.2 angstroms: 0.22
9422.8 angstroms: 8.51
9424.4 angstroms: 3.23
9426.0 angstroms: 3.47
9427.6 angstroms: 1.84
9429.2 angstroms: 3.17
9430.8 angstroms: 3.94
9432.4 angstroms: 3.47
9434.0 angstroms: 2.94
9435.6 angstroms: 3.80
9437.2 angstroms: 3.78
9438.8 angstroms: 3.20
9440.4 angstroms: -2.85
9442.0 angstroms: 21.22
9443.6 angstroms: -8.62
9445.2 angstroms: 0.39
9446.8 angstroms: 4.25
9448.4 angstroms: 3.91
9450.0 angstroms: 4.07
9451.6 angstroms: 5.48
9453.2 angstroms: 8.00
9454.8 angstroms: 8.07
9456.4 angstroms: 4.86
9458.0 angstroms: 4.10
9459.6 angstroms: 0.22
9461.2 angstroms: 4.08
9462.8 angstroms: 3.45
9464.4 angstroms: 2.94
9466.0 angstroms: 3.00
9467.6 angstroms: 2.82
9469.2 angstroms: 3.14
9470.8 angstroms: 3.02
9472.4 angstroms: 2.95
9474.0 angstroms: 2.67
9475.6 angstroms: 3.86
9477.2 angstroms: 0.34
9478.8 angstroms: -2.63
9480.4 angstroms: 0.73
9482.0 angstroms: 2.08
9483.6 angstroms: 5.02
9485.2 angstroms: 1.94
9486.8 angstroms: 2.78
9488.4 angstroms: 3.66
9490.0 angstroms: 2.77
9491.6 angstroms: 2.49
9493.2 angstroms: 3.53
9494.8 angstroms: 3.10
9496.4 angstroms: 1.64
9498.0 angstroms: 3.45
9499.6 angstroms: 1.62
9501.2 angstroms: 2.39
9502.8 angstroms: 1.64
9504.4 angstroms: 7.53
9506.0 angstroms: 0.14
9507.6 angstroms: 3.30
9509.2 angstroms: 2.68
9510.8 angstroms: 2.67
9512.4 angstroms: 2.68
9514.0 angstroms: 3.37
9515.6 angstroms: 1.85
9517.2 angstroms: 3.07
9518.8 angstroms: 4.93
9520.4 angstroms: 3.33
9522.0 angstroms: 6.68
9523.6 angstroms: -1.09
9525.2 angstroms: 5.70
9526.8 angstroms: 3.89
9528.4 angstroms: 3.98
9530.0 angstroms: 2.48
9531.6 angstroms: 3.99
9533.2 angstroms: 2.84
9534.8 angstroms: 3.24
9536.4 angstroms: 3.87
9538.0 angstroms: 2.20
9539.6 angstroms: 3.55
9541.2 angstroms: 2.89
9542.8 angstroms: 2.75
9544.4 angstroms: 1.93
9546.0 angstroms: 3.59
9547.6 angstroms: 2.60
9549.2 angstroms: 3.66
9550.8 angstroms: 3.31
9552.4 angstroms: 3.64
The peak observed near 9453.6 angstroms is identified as Hbeta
